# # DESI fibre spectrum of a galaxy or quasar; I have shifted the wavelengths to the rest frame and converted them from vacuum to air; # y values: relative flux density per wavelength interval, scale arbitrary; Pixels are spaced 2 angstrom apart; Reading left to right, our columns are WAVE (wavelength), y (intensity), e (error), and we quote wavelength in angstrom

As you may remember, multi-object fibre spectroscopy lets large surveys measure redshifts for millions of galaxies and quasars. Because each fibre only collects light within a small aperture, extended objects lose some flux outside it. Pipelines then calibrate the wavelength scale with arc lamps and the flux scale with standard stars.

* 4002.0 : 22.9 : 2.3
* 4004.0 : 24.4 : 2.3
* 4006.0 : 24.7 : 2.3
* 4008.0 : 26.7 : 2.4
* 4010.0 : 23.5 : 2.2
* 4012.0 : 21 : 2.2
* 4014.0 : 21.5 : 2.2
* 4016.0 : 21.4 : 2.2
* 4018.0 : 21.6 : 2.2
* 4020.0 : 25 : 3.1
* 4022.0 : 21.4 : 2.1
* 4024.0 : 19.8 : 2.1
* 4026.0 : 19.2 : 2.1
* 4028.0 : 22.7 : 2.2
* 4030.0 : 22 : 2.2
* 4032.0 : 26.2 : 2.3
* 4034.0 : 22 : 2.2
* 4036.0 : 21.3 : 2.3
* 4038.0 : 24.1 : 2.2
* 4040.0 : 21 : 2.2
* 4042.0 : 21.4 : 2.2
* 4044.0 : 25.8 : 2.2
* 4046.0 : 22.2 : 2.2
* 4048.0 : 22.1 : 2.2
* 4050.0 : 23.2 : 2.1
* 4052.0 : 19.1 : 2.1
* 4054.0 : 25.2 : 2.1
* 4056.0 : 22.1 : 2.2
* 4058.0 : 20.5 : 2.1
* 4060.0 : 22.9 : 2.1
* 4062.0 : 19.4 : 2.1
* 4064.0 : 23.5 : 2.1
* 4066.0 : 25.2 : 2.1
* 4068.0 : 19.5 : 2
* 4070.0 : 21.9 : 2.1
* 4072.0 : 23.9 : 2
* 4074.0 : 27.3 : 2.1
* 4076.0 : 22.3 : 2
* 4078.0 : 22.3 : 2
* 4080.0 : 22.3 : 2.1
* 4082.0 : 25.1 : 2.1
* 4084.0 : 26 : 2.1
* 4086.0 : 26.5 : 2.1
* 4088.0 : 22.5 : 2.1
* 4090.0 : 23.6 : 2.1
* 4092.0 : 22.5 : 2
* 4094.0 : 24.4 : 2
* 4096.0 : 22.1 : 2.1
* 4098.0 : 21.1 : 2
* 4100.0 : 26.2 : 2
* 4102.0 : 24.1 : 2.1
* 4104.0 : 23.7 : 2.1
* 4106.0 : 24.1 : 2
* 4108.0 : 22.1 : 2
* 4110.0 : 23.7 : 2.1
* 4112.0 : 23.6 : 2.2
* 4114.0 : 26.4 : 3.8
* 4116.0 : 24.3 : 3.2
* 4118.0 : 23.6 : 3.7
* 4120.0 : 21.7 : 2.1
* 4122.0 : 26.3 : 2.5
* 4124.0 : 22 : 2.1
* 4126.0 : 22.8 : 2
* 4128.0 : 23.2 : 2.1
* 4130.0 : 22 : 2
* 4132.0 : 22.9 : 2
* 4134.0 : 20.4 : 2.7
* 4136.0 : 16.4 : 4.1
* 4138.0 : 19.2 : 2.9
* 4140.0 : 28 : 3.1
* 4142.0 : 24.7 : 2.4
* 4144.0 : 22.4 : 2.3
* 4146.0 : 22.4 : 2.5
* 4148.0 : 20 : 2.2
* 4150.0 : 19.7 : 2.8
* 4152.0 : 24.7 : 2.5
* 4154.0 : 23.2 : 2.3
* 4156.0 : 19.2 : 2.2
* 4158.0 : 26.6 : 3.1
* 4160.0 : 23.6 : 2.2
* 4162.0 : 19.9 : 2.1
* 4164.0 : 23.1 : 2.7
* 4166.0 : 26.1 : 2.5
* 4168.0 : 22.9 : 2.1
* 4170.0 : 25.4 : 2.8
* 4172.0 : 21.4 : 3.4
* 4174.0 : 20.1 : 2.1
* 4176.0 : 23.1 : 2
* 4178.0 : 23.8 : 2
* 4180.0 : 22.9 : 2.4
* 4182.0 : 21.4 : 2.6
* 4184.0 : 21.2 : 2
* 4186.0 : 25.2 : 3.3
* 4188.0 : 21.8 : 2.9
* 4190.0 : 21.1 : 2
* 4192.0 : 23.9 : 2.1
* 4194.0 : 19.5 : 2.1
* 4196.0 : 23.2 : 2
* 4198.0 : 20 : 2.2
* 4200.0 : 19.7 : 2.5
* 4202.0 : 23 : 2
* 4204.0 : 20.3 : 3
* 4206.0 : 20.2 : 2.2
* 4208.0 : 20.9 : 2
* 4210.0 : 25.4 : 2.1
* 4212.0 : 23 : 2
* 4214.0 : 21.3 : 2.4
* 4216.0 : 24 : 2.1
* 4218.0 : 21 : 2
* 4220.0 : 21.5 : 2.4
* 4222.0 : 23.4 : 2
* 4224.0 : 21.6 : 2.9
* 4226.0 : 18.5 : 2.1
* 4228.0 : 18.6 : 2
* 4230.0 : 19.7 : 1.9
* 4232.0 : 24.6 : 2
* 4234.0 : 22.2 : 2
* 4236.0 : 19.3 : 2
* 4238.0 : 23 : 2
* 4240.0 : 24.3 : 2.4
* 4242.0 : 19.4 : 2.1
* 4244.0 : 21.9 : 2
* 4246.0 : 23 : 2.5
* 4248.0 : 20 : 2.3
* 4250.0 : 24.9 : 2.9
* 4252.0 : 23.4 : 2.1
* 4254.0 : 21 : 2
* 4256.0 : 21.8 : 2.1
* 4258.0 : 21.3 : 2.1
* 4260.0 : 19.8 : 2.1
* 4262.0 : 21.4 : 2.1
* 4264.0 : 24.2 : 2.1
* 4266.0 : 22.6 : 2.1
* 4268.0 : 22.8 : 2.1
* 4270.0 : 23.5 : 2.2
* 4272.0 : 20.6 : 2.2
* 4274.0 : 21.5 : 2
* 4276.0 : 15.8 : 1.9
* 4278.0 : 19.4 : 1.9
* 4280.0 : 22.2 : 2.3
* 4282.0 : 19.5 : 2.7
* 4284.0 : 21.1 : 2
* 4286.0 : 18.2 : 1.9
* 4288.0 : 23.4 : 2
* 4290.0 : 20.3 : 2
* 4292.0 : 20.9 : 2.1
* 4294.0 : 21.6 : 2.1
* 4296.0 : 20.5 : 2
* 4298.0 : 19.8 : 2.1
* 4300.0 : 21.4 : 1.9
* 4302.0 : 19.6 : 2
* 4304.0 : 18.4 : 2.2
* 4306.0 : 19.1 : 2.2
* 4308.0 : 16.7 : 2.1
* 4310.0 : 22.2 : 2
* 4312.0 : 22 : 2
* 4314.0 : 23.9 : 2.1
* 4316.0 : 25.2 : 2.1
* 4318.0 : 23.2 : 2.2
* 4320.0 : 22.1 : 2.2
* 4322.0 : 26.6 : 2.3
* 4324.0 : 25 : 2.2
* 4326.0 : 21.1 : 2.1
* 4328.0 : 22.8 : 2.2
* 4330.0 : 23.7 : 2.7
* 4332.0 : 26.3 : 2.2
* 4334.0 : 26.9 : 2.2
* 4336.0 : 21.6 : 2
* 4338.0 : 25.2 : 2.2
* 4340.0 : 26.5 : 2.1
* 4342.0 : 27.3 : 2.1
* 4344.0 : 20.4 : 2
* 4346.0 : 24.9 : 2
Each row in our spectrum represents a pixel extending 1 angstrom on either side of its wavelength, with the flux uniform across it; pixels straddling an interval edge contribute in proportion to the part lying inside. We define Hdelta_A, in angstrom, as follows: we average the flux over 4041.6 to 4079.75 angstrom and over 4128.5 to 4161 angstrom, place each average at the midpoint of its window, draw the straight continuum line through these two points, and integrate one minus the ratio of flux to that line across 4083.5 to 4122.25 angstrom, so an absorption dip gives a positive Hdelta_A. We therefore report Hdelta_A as -2.5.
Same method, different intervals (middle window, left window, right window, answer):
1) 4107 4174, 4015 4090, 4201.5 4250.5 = -1.7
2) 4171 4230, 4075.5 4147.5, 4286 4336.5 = 2.6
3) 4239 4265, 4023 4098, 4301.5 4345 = 1.0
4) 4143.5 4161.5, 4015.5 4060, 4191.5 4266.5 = -0.3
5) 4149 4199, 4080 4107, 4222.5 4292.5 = 0.3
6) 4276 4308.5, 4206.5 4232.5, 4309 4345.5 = 4.5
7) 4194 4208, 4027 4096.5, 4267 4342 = 0.9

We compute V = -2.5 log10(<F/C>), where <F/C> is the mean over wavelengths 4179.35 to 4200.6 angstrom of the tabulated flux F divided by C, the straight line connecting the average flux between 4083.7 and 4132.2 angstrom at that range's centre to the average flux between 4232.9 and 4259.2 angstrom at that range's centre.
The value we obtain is 0.04 mag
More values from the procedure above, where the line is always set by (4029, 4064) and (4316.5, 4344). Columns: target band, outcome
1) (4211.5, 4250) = 0.10 mag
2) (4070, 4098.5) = -0.05 mag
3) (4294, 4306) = 0.20 mag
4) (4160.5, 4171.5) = -0.01 mag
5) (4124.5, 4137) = 0.08 mag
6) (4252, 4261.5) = 0.13 mag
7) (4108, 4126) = -0.04 mag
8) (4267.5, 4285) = 0.16 mag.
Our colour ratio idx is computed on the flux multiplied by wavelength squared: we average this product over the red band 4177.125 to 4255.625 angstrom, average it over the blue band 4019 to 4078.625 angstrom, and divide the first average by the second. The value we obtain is 1.05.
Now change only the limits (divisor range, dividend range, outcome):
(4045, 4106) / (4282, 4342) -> 1.08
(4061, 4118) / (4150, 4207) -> 0.99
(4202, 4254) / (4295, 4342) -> 1.09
